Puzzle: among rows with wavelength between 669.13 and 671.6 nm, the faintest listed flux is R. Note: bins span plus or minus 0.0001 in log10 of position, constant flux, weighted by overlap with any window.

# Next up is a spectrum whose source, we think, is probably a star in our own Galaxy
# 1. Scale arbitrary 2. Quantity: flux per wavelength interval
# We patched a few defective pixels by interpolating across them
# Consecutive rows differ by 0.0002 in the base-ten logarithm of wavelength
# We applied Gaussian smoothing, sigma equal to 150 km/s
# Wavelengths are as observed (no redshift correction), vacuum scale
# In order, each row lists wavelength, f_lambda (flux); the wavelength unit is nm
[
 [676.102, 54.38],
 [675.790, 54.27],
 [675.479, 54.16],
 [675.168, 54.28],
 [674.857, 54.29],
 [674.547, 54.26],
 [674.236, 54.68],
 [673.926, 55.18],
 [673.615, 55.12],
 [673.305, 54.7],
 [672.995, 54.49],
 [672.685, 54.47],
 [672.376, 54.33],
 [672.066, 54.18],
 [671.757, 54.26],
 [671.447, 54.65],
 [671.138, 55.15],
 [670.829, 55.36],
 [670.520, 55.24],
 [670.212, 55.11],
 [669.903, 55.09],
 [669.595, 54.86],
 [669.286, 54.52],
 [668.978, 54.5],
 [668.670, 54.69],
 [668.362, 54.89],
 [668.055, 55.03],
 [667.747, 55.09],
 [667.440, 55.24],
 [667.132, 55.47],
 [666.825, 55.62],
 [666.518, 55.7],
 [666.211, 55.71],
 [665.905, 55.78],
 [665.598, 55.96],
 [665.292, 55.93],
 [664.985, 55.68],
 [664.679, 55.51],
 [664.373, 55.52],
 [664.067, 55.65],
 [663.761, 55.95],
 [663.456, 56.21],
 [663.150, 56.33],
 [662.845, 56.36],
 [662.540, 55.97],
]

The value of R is 54.52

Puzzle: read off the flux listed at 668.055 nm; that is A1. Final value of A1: 55.03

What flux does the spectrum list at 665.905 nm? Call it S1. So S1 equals 55.78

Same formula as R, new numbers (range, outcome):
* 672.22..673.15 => 54.33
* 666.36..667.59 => 55.24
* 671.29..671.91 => 54.26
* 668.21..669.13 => 54.5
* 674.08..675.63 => 54.16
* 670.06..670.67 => 55.11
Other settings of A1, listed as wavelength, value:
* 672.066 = 54.18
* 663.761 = 55.95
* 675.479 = 54.16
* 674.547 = 54.26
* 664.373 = 55.52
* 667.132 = 55.47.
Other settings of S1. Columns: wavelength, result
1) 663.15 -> 56.33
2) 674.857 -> 54.29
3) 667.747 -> 55.09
